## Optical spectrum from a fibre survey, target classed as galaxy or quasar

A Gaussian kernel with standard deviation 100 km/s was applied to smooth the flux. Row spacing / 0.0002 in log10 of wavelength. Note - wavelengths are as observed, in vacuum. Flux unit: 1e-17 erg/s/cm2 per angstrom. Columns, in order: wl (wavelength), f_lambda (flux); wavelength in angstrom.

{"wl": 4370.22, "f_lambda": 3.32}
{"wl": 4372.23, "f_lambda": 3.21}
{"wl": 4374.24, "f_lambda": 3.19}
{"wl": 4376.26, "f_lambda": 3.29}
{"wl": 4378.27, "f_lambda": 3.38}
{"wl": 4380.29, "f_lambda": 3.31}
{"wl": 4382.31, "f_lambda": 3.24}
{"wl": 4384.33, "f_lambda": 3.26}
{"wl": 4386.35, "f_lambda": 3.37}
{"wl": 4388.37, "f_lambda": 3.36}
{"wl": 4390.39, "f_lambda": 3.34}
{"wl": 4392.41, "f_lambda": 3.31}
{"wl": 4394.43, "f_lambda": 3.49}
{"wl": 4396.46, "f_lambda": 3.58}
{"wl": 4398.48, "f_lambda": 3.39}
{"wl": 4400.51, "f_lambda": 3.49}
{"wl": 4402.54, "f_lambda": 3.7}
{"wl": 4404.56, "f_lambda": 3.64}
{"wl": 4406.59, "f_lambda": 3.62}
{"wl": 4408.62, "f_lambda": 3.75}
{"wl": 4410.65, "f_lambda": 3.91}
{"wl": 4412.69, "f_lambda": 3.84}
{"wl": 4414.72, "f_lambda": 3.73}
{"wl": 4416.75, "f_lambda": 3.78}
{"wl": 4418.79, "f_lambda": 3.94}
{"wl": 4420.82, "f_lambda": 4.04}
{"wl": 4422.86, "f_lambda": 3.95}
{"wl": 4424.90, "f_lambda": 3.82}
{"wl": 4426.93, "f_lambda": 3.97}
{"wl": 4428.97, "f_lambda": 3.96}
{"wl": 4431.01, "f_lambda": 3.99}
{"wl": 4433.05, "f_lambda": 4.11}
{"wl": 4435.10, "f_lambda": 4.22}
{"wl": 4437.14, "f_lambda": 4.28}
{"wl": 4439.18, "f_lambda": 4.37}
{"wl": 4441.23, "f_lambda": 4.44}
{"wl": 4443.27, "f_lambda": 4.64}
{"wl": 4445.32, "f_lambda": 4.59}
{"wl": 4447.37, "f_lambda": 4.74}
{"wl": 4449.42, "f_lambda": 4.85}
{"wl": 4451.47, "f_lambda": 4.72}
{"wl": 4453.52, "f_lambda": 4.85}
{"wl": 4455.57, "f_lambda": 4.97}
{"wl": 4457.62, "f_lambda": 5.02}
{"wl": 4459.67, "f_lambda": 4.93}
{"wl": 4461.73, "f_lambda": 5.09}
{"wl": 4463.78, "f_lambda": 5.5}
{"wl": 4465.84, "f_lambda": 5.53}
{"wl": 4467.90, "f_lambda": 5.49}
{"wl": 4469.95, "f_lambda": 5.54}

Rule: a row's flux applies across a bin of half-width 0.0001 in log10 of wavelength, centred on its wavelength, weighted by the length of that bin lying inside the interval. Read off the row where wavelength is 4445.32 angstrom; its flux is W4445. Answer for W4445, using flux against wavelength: 4.59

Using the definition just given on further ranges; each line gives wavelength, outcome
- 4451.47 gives 4.72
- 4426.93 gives 3.97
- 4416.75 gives 3.78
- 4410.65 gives 3.91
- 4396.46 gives 3.58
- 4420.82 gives 4.04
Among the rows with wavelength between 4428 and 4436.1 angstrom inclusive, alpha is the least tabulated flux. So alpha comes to 3.96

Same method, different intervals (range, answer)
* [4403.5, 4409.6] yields 3.62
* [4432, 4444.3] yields 4.11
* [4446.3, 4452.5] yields 4.72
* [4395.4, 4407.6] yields 3.39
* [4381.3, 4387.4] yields 3.24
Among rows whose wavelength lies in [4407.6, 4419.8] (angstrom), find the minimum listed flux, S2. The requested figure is 3.73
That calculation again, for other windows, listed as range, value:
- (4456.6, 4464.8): 4.93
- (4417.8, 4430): 3.82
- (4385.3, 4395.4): 3.31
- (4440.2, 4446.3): 4.44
